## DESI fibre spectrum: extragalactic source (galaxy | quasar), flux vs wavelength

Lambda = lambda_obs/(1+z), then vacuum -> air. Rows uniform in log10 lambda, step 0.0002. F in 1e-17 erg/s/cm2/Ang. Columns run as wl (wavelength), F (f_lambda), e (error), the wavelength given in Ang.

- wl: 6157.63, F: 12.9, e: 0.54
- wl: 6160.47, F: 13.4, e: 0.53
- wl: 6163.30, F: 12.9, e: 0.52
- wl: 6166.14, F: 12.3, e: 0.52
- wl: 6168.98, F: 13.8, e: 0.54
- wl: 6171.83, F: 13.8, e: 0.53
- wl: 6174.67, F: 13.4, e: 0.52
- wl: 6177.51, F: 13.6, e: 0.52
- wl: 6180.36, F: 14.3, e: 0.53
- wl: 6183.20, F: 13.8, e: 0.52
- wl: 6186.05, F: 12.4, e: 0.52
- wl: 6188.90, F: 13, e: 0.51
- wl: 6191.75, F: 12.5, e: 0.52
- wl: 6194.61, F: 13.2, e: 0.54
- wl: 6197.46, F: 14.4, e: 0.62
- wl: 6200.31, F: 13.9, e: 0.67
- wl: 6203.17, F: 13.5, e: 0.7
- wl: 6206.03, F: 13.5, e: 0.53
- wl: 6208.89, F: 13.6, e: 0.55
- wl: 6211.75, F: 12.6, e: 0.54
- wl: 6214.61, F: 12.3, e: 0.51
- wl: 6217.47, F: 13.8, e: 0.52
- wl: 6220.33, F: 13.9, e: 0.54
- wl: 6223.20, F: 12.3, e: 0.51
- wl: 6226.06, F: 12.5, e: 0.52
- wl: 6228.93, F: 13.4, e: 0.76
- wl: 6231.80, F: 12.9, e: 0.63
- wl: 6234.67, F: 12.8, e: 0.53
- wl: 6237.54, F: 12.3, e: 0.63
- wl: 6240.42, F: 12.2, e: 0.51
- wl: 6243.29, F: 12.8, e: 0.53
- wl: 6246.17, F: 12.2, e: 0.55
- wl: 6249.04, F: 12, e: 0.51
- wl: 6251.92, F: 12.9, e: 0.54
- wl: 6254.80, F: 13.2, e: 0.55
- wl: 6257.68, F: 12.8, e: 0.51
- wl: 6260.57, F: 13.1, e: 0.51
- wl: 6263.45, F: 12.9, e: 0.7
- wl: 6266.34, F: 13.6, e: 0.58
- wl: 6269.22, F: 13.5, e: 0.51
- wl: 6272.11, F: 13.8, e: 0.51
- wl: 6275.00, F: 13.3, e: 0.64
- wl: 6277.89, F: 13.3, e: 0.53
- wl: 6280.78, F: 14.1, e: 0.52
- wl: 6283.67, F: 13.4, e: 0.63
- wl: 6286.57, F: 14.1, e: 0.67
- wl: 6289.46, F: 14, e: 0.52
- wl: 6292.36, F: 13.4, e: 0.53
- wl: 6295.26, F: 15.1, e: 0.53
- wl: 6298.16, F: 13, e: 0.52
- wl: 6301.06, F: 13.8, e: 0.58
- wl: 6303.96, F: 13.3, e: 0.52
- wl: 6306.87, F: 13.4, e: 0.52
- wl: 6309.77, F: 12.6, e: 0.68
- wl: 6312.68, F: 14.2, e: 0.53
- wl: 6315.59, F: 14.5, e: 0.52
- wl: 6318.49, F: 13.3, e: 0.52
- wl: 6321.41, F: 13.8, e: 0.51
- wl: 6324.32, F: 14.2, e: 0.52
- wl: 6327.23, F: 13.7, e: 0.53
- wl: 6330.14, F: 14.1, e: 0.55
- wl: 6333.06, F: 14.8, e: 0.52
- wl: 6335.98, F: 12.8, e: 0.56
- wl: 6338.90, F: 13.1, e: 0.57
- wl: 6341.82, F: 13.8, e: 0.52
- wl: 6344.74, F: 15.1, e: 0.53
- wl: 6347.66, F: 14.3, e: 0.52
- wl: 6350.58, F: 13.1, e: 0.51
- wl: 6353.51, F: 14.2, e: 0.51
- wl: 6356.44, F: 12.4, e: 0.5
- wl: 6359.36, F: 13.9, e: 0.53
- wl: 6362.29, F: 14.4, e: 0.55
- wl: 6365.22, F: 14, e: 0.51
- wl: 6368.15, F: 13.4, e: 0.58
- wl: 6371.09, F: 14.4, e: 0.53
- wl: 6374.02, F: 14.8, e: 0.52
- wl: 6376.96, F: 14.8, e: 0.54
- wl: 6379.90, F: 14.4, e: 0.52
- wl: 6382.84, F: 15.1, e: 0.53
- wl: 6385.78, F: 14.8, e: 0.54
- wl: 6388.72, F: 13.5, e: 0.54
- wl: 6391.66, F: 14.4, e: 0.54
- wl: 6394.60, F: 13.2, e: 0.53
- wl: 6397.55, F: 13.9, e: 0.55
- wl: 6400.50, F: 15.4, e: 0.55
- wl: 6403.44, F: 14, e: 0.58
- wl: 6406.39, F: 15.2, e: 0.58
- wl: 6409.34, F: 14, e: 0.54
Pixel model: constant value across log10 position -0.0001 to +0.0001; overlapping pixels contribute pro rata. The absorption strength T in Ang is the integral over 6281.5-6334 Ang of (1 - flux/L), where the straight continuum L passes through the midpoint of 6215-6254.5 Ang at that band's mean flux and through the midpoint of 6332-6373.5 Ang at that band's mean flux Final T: -1.5 Ang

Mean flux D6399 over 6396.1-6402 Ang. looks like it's 14.7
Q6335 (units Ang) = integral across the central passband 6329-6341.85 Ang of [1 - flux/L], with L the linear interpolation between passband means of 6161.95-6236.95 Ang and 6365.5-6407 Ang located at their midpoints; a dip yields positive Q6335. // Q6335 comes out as 0.3 Ang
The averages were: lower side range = 13.2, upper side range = 14.4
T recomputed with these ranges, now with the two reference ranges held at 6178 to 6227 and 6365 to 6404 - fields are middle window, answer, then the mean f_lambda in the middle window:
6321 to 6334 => -0.12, 14.1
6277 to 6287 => 0.01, 13.7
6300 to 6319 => 0.40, 13.6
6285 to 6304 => -0.07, 13.8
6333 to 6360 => 0.77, 13.7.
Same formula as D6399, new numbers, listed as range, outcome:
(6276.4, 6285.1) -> 13.6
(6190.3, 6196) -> 12.8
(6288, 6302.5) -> 13.9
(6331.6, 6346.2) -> 13.9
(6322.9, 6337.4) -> 13.9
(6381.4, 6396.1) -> 14.2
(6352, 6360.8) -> 13.5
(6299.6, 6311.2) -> 13.3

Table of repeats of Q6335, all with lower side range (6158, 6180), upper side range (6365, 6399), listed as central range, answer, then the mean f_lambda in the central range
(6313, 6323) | 0.0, 13.9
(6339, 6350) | 0.0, 14.1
